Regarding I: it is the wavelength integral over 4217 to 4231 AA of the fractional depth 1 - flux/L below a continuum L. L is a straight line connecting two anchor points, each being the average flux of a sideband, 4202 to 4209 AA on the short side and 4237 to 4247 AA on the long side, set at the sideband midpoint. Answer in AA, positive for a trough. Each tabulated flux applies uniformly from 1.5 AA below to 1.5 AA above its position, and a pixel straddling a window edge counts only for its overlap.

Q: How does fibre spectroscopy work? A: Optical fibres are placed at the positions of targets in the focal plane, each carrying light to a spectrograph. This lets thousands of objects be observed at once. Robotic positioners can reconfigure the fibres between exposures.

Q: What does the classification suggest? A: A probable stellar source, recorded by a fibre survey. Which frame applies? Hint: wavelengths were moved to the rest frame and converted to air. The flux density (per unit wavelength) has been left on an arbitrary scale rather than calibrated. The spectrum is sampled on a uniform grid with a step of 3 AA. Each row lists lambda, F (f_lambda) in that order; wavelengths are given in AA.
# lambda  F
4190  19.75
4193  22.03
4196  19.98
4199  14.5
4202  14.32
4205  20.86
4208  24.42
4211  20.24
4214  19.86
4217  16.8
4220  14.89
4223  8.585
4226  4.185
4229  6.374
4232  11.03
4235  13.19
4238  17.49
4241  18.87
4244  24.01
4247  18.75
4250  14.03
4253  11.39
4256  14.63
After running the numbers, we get 7.5 AA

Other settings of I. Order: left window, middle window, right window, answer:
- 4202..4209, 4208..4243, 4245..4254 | 7.6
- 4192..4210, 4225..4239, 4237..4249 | 6.5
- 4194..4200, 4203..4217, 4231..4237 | -4.0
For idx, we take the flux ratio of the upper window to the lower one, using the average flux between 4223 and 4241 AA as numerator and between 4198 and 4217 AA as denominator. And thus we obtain 0.58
